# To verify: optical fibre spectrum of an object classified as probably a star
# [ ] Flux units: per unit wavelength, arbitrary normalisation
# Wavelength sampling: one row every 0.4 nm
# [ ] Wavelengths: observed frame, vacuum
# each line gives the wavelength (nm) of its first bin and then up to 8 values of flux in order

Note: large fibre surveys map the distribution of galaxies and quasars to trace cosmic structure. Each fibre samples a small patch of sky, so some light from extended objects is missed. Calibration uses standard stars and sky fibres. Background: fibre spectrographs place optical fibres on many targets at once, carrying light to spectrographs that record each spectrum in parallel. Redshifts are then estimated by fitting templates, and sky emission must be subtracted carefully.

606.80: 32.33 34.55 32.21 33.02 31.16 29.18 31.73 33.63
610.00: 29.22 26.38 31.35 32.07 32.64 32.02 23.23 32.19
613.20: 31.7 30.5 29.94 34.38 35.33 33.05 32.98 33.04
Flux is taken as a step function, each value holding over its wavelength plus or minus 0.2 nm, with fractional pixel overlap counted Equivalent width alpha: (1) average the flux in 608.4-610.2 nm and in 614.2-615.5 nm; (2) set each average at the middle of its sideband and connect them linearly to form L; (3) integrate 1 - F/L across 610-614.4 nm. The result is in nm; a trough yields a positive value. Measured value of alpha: 0.31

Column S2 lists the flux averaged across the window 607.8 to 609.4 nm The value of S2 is 31.3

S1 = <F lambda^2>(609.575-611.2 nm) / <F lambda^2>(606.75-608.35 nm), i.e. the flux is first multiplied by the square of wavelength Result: 0.92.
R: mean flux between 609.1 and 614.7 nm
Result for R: 30.8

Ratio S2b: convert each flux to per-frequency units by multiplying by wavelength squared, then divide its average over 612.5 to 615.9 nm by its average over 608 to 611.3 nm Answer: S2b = 1.1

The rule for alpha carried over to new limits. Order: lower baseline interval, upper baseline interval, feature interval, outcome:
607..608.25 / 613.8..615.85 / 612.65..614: 0.079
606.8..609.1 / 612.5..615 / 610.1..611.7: 0.080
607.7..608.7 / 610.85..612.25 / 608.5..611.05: 0.120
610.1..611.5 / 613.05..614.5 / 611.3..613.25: 0.026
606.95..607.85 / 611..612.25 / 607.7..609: 0.070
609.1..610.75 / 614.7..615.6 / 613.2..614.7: 0.051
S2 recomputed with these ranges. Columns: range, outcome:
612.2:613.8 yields 29.4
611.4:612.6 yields 29.3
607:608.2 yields 33.3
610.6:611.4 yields 31.7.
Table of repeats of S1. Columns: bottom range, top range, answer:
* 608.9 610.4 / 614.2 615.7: 1.13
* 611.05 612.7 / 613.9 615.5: 1.12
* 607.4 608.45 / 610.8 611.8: 1.01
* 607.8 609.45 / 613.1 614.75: 1.04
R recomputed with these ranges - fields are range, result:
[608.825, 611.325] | 30.6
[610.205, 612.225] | 30.8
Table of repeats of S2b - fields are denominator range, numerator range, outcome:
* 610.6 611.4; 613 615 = 1.03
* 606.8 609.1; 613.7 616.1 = 1.05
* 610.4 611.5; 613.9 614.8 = 1.09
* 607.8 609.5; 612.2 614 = 0.95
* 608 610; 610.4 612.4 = 0.98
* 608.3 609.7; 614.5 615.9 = 1.10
